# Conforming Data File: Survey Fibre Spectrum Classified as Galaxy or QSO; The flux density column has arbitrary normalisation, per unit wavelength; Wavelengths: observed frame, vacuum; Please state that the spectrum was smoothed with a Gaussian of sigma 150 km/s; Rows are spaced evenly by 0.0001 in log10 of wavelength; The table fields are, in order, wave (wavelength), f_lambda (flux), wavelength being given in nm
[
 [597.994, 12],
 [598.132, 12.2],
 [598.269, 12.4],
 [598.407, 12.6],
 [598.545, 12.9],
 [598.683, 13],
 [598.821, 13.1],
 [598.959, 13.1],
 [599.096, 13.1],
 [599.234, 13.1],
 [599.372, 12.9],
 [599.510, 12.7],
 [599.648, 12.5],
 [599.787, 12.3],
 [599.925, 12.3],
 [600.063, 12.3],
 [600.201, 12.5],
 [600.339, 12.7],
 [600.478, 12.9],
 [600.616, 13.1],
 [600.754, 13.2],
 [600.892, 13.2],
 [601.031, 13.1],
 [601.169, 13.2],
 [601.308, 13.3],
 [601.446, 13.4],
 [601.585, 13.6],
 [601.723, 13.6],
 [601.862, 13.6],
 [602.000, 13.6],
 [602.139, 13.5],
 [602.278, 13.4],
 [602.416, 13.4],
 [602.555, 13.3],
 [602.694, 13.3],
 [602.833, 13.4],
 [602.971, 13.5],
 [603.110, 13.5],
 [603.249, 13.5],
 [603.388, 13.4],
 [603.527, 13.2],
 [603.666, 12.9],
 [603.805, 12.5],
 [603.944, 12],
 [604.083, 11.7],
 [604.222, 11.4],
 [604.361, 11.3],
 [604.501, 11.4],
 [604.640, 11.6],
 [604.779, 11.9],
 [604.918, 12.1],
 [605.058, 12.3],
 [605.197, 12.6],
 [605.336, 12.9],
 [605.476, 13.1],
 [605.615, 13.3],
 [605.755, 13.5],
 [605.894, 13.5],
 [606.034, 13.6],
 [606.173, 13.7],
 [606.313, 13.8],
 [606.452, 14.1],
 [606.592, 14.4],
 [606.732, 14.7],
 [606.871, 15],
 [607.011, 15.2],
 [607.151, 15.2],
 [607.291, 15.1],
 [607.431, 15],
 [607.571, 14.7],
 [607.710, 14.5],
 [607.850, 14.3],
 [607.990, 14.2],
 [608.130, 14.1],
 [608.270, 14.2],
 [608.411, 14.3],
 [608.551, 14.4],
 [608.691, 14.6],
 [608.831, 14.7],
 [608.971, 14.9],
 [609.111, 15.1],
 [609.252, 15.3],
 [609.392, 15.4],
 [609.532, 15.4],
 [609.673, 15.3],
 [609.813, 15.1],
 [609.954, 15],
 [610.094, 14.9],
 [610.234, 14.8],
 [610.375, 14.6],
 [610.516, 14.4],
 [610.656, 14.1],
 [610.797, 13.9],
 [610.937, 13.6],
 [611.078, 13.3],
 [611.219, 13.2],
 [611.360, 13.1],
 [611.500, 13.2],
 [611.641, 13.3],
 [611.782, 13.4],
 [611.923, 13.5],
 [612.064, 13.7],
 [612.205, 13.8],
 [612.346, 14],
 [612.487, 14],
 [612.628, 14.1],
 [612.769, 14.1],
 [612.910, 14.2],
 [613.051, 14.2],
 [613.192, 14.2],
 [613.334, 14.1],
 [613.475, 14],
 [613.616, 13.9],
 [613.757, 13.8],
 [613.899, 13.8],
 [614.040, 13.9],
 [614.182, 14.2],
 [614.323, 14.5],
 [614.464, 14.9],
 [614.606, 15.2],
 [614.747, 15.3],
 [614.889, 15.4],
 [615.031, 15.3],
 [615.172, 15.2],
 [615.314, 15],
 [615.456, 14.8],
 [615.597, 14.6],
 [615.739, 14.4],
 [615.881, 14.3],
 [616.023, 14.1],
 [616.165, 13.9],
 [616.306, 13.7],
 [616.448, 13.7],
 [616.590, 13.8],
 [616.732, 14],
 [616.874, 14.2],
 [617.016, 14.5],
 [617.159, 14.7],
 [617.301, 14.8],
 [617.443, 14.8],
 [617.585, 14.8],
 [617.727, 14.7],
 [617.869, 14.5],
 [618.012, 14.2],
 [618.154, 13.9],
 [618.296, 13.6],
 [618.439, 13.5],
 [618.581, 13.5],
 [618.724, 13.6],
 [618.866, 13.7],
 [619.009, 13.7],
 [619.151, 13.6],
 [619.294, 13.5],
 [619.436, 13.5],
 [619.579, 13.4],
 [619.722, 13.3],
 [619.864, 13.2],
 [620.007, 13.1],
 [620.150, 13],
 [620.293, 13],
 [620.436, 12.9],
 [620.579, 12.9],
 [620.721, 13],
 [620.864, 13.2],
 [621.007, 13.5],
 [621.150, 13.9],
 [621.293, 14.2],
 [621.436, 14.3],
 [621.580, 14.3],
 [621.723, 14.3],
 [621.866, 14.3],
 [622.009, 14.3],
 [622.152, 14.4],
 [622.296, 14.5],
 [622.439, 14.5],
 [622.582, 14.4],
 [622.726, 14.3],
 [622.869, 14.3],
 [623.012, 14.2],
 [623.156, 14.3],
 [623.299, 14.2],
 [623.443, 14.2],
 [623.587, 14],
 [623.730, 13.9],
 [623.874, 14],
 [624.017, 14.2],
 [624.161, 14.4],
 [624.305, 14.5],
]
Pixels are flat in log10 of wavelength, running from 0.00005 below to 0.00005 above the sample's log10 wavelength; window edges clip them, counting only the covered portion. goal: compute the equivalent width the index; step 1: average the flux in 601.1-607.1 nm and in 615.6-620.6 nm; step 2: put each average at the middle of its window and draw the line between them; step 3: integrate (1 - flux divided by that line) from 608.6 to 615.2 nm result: -0.38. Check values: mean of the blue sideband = 13.2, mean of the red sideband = 13.8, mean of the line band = 14.3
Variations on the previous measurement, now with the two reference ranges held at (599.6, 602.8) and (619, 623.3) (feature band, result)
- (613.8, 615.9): -0.18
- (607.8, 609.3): -0.13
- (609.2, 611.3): -0.18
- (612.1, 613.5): -0.06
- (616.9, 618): -0.08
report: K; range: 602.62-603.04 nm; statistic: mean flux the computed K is 13.4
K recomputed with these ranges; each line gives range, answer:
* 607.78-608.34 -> 14.2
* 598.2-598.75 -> 12.7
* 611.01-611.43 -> 13.2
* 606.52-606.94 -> 14.7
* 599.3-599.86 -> 12.6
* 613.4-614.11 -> 13.9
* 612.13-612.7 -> 14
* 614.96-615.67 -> 15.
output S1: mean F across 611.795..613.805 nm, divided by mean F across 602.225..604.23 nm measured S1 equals 1.07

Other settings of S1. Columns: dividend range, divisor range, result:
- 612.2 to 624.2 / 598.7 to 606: 1.09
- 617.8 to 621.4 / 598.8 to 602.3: 1.04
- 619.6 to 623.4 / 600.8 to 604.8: 1.07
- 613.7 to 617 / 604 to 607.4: 1.09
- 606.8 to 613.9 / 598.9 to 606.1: 1.11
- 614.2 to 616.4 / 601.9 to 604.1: 1.12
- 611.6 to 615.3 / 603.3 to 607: 1.10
